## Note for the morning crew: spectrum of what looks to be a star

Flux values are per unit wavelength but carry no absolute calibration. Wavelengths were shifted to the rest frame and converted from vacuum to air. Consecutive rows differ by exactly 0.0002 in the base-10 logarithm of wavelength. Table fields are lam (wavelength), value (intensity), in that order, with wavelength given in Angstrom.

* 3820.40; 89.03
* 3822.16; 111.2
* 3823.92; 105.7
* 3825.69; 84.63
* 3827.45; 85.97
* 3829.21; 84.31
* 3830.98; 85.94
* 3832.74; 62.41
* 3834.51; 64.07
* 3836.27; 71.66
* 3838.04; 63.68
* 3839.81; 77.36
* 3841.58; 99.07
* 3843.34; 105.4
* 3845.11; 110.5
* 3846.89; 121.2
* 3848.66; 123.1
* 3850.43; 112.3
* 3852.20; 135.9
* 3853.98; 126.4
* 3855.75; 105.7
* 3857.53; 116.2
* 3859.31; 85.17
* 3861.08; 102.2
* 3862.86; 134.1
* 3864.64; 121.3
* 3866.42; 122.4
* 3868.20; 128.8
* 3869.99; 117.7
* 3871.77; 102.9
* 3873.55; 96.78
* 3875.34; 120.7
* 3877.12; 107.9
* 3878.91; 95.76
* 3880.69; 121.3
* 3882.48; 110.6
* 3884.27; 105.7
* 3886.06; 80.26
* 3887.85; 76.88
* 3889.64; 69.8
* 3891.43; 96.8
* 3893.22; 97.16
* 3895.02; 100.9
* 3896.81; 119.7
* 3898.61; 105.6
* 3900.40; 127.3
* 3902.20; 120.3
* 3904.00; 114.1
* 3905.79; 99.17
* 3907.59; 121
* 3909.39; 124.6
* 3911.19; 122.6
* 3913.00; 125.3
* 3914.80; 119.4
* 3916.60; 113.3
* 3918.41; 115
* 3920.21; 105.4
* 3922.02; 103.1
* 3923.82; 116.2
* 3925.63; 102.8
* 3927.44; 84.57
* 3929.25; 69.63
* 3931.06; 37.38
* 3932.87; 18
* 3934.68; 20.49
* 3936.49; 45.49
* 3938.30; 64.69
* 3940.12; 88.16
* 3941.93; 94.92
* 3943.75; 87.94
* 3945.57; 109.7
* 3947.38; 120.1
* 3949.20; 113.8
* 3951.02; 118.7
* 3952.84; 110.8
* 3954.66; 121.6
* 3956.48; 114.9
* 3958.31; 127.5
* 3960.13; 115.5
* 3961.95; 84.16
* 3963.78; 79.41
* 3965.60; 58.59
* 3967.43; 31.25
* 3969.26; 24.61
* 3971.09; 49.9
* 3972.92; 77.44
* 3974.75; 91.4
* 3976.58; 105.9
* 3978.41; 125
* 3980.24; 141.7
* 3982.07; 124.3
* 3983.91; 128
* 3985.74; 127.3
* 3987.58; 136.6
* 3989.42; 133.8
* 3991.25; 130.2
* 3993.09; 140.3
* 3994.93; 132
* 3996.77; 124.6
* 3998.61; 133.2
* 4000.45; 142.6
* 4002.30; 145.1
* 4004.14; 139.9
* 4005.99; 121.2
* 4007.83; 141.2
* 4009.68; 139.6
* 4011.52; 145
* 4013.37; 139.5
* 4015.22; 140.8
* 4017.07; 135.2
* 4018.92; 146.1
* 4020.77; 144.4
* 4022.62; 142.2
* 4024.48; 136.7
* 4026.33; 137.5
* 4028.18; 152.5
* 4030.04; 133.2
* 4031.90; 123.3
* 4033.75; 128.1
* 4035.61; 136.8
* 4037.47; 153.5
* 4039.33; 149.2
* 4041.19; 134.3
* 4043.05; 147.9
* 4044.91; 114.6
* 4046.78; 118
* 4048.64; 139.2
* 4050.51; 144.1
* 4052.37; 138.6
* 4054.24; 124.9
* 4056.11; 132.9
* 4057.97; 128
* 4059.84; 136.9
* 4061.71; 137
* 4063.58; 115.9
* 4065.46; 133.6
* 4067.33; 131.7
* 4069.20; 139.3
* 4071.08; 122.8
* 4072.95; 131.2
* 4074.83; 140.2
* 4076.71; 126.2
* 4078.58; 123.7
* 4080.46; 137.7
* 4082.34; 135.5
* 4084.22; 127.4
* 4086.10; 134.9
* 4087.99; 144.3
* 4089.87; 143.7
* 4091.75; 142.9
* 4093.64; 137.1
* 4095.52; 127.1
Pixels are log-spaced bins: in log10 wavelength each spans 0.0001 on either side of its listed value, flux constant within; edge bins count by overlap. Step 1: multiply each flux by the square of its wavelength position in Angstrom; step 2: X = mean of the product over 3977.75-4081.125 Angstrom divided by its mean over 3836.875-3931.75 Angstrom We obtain 1.36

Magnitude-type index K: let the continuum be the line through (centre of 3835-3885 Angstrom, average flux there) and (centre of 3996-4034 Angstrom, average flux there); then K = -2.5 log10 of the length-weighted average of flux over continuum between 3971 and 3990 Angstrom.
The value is 0.14 mag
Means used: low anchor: 108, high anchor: 138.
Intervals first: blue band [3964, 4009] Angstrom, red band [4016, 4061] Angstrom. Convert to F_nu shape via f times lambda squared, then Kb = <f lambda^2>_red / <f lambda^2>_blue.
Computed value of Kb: 1.24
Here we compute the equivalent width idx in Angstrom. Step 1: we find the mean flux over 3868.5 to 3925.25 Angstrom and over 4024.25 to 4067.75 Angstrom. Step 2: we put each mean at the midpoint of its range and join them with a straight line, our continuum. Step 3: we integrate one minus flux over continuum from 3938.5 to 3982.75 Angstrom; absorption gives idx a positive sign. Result 8.7 Angstrom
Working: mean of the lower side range 108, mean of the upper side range 135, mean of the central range 95.9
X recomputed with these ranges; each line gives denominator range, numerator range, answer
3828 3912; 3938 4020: 1.15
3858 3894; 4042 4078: 1.38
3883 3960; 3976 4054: 1.44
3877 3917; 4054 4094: 1.35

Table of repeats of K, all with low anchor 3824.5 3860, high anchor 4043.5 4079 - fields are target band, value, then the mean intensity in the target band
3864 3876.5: -0.150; 115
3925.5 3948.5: 0.474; 72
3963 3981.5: 0.421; 79.4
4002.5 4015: -0.132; 138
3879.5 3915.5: -0.028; 108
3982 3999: -0.101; 131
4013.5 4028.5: -0.139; 141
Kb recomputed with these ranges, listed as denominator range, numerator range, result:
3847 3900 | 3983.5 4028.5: 1.35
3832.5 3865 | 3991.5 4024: 1.46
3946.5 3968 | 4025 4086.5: 1.39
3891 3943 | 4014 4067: 1.52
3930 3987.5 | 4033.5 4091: 1.57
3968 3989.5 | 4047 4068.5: 1.33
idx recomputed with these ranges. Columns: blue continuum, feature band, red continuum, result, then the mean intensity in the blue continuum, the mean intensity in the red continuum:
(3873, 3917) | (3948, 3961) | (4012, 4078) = 0.12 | 108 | 135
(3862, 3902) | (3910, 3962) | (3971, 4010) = 9.16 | 107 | 126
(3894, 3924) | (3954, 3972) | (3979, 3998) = 6.54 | 115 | 132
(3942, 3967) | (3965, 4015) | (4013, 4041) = 2.30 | 103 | 140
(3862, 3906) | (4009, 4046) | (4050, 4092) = -3.34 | 108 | 133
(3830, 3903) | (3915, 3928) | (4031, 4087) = 0.57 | 104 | 133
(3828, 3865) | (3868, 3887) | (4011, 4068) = -0.26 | 100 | 136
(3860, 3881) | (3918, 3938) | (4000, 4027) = 8.21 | 114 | 140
